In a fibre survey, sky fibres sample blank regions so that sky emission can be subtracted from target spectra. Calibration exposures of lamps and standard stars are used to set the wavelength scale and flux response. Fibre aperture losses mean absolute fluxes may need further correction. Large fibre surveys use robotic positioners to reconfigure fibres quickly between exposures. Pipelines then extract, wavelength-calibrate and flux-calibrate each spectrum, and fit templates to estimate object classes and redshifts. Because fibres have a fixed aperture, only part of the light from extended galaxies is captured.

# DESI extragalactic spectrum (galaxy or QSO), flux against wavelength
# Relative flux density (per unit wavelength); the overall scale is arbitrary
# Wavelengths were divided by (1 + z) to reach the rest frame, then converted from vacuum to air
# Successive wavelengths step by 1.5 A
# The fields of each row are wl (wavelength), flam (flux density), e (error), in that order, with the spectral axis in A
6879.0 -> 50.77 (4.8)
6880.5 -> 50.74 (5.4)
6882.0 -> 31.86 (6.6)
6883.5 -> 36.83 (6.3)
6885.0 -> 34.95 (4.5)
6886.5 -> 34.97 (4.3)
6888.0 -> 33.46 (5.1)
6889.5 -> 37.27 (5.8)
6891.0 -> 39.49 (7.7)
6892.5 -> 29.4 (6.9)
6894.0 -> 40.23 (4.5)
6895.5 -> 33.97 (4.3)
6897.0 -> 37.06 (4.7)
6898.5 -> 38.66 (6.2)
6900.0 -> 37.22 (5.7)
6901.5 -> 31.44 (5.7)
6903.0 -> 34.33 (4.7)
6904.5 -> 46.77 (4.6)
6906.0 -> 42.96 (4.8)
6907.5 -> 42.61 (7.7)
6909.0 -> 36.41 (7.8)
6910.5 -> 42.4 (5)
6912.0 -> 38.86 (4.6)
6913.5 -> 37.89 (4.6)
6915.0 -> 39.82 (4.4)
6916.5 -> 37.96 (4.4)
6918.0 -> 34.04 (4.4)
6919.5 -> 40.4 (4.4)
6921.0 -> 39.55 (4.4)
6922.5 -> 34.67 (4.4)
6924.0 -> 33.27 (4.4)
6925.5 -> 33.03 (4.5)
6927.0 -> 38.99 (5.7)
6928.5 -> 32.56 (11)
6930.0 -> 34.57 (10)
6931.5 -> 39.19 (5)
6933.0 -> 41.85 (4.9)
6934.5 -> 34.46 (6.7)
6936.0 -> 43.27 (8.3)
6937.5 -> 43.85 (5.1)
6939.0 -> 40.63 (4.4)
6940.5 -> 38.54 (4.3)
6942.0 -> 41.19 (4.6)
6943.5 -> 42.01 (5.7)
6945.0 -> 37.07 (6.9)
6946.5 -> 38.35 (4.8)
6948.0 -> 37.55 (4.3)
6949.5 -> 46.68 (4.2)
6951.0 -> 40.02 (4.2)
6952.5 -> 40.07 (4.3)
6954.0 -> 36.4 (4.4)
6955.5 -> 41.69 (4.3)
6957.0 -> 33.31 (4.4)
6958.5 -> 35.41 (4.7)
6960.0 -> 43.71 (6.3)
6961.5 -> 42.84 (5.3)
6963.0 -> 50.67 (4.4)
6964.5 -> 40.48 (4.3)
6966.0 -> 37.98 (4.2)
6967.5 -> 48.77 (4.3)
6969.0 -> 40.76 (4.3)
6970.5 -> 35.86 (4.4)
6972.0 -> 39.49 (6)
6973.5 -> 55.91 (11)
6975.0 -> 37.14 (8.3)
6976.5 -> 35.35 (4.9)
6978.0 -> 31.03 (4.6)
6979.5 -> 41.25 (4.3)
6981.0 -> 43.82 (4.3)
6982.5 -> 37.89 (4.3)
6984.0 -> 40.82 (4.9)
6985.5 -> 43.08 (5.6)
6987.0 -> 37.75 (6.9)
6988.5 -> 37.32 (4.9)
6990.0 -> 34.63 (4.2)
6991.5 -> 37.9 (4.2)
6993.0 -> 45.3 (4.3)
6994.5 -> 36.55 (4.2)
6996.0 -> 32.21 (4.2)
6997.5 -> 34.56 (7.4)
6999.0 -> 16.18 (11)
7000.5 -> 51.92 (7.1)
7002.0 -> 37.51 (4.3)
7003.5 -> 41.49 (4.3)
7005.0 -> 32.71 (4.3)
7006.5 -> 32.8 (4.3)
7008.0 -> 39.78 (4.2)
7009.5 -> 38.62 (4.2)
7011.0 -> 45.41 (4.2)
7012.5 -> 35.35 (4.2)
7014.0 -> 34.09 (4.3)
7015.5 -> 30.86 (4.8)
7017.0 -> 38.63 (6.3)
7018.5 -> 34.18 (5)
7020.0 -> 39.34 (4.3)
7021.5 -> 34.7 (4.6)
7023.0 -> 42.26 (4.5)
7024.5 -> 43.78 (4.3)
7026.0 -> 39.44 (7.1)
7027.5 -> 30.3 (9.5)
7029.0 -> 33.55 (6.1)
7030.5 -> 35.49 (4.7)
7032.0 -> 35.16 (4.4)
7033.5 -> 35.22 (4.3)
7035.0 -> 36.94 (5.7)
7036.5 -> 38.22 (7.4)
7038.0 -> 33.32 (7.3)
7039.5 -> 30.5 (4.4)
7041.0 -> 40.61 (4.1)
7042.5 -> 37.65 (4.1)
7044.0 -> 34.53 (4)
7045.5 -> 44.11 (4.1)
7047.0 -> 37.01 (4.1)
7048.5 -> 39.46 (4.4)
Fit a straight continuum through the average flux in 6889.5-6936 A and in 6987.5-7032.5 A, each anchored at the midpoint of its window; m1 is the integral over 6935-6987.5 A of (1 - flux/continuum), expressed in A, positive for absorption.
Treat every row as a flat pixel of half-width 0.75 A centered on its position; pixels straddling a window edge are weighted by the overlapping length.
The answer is -4.8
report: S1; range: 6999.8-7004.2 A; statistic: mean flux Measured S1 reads 43.6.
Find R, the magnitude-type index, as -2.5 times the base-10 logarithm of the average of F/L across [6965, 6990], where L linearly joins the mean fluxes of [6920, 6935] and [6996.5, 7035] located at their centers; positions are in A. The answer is -0.10 mag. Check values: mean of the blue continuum 36.3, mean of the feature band 40.1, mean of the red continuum 36.5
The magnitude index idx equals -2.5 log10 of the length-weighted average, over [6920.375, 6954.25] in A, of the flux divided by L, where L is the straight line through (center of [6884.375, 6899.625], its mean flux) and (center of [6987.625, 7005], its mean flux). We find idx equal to -0.07 mag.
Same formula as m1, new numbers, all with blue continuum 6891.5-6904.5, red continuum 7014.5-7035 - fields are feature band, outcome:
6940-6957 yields -1.66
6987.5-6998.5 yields -0.06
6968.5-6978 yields -0.98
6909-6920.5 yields -0.81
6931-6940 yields -1.09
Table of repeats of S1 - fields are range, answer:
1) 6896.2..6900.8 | 37.5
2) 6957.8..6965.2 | 42.7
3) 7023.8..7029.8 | 36.7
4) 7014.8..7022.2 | 35.6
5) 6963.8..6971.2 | 40.8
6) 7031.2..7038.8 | 35.7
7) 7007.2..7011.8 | 41.1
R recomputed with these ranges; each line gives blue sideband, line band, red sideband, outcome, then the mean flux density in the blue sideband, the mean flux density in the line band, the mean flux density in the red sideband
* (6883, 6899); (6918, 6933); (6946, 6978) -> 0.05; 36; 36.4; 40.7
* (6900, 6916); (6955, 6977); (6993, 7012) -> -0.10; 39.2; 41.4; 37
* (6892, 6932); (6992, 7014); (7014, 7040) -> -0.02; 37.4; 37.1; 36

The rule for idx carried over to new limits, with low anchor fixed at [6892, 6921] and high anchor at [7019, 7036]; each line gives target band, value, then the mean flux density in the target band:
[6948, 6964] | -0.09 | 40.9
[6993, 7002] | 0.05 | 35.5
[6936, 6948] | -0.07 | 40.3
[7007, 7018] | -0.01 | 37.4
